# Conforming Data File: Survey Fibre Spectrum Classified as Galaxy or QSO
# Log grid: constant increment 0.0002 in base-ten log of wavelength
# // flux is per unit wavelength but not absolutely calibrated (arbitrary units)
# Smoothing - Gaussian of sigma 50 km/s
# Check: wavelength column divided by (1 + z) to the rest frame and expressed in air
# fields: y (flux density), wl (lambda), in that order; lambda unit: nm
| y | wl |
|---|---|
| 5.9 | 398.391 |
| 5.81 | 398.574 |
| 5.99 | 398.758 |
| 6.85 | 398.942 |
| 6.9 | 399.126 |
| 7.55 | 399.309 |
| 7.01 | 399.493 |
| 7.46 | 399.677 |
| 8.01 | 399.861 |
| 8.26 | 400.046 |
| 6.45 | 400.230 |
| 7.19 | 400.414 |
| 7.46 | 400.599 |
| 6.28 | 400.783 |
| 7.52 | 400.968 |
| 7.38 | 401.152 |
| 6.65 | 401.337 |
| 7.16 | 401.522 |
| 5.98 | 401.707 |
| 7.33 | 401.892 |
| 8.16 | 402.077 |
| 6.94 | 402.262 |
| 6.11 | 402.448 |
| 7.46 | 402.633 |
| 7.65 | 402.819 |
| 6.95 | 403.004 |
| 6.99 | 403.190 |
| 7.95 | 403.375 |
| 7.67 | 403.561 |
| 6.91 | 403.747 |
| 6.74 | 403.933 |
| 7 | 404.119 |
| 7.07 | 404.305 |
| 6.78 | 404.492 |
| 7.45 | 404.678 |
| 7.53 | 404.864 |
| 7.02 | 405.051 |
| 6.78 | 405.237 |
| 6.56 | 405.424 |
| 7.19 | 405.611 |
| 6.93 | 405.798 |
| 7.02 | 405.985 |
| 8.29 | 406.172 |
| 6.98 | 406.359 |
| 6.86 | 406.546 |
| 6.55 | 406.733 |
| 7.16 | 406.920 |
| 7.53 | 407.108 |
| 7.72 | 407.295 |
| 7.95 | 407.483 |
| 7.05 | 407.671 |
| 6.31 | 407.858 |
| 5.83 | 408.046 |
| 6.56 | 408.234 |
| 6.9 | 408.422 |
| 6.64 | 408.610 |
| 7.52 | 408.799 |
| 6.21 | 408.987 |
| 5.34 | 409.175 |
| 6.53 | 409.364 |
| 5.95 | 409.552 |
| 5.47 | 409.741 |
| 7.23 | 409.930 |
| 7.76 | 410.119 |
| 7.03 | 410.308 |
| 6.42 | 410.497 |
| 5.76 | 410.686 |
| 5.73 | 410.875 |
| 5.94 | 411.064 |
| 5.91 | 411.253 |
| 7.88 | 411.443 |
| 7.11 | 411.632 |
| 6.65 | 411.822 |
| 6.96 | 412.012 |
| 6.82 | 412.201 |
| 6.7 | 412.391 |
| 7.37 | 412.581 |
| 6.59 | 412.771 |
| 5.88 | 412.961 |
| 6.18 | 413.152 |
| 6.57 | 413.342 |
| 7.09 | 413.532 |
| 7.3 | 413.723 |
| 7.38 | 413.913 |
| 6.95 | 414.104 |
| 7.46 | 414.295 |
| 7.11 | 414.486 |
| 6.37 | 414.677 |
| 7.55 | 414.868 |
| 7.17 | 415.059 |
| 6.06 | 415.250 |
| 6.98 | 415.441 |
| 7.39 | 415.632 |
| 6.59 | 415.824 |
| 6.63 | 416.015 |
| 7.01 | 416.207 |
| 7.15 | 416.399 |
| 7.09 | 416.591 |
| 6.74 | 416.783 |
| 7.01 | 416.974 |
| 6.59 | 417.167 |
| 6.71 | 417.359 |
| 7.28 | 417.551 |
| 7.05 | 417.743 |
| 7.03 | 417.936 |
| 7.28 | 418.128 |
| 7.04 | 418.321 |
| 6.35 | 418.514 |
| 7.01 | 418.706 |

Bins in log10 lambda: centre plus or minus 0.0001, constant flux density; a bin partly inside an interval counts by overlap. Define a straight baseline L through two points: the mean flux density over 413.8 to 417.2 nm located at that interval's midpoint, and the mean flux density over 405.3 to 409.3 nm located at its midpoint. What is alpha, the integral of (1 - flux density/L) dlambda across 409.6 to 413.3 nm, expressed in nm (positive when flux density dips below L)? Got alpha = 0.18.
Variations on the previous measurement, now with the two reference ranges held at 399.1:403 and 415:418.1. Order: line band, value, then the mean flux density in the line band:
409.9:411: 0.07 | 6.6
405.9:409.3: 0.08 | 6.91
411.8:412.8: 0.02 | 6.88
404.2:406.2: 0.00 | 7.11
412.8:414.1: 0.04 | 6.74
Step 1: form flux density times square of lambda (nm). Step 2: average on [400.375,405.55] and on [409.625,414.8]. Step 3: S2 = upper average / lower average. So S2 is 0.99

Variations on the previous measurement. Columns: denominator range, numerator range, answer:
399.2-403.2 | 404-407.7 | 1.02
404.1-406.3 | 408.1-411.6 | 0.93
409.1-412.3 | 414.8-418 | 1.10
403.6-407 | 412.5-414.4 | 1.01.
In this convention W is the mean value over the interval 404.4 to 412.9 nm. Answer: 6.81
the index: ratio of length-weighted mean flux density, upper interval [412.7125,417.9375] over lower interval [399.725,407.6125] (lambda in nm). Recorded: 0.96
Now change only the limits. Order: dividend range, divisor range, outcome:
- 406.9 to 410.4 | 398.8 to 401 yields 0.94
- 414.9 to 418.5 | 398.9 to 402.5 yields 0.97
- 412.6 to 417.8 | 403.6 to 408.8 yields 0.98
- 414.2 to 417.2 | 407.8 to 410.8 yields 1.07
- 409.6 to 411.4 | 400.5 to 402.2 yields 0.90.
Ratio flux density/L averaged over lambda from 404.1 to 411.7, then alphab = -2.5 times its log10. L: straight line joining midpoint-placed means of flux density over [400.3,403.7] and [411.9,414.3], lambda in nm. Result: 0.03 mag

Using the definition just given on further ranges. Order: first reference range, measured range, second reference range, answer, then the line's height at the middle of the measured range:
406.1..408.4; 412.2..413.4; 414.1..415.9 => 0.07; 6.99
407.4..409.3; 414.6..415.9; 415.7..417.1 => -0.01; 6.85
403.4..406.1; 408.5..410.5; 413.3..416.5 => 0.08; 7.04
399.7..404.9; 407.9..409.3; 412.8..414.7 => 0.09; 6.99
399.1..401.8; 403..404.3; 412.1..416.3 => -0.01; 7.09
